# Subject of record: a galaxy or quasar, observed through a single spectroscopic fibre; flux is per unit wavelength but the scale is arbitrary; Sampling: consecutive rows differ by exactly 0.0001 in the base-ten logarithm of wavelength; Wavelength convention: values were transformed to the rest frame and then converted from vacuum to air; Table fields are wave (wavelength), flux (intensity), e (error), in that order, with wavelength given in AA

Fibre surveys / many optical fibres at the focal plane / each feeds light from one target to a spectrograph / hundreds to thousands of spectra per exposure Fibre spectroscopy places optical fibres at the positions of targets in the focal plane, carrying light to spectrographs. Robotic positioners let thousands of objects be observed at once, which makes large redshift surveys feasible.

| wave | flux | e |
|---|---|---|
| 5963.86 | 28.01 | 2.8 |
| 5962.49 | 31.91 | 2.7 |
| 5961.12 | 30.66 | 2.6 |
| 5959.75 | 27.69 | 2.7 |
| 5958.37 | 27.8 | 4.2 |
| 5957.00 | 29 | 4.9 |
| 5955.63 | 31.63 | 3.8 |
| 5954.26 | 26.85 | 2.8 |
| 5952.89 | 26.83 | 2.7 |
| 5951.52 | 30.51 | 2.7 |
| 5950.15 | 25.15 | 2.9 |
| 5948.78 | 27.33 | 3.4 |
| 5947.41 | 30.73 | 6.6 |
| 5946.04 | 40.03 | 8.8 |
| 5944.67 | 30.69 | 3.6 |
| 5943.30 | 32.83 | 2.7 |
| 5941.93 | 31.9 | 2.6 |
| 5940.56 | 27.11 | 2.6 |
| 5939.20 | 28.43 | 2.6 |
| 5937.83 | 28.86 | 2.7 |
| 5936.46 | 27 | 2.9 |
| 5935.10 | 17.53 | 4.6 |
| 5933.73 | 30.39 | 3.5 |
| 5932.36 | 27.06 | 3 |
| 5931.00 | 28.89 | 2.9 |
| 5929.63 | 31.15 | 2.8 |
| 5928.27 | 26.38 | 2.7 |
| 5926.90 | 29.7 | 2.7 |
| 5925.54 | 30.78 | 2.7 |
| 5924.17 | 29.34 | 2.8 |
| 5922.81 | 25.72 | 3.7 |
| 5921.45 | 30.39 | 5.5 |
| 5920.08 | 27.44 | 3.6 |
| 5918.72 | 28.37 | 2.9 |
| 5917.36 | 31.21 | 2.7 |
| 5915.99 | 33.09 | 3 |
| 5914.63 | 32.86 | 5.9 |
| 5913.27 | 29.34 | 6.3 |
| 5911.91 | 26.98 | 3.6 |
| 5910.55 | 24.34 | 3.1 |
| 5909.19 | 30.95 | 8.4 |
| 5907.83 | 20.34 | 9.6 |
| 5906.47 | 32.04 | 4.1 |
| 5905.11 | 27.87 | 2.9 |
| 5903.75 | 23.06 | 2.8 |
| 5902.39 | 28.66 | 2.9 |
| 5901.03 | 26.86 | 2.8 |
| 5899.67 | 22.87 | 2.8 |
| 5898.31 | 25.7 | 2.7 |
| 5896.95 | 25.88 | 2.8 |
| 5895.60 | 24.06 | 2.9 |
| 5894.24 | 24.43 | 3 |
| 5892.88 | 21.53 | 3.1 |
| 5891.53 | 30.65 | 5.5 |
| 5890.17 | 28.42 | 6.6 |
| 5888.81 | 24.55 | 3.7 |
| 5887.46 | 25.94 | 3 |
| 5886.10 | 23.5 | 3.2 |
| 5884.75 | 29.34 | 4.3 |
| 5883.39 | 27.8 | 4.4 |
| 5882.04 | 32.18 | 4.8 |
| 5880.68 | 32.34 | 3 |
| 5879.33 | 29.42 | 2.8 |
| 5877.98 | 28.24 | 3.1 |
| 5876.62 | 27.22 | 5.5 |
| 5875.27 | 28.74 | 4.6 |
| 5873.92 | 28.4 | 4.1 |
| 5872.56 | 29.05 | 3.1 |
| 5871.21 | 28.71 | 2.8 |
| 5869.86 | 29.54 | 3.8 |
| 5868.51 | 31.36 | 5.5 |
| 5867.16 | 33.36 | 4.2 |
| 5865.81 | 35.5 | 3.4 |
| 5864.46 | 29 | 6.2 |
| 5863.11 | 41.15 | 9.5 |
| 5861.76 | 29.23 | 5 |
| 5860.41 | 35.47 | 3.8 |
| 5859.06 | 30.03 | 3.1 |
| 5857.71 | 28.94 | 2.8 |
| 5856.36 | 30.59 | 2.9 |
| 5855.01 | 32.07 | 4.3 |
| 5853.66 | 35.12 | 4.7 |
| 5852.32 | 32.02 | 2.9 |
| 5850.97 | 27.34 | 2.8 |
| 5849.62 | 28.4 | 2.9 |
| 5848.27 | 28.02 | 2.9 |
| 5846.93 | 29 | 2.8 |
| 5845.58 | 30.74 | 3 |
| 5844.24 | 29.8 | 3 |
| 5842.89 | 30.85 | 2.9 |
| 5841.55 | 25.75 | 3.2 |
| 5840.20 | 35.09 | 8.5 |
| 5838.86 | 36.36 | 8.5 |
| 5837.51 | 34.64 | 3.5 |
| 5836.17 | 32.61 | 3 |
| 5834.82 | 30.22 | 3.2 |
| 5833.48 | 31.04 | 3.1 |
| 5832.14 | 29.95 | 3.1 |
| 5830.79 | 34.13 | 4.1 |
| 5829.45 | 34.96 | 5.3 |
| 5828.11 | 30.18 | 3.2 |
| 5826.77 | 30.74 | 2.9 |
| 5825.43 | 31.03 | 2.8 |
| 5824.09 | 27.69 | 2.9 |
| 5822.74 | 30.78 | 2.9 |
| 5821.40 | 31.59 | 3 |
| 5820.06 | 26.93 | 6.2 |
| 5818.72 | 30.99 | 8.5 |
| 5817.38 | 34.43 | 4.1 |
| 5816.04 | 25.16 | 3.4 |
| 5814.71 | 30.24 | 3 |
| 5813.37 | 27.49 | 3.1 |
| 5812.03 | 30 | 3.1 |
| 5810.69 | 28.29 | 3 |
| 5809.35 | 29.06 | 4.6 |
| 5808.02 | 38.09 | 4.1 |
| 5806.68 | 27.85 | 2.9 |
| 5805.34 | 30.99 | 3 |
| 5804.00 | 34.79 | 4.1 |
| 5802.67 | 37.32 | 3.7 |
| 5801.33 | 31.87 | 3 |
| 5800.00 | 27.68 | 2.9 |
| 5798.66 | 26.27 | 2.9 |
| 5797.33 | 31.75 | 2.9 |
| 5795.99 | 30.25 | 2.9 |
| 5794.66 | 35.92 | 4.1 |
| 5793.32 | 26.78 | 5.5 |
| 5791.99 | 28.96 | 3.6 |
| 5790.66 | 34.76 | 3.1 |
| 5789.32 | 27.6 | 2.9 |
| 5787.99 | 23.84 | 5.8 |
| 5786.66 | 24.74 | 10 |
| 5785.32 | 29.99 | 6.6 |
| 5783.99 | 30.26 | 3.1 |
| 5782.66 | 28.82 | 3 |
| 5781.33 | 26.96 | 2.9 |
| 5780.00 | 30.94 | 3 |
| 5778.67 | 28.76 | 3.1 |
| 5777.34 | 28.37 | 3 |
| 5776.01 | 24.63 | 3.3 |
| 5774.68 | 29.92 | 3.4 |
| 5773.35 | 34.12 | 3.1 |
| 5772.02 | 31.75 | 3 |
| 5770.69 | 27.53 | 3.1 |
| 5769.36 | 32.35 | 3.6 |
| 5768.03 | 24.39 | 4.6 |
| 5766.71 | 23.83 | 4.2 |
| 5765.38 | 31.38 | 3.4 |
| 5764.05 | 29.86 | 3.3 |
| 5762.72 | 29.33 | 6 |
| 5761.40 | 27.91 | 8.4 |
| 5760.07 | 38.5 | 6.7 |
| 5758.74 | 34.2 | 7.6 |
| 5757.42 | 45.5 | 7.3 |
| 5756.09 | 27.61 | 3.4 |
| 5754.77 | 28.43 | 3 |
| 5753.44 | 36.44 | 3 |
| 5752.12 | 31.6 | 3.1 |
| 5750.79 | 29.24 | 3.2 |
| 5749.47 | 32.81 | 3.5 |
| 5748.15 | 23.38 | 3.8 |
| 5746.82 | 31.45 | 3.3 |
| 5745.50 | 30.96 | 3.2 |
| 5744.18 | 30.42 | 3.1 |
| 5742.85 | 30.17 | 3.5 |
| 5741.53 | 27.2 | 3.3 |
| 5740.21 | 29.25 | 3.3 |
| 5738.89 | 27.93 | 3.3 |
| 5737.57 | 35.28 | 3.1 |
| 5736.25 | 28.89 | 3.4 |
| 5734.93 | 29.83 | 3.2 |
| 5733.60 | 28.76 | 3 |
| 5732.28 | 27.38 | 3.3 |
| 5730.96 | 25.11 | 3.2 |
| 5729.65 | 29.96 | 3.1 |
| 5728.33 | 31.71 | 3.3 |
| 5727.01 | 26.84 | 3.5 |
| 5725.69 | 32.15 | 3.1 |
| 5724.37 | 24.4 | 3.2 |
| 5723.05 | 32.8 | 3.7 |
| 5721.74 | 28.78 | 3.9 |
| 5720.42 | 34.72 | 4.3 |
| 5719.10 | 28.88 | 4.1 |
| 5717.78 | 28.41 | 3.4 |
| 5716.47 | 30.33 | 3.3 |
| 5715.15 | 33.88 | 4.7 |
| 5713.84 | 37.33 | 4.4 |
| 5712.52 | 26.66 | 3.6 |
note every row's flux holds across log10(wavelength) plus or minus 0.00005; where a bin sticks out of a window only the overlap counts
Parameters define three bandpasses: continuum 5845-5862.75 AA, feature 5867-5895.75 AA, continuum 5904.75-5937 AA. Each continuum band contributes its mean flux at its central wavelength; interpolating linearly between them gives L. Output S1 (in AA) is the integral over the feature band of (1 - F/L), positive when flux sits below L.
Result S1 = 1.6 AA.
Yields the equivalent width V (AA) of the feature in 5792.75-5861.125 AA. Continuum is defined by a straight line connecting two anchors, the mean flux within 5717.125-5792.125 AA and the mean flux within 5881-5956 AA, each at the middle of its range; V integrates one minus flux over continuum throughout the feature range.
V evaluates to -4.4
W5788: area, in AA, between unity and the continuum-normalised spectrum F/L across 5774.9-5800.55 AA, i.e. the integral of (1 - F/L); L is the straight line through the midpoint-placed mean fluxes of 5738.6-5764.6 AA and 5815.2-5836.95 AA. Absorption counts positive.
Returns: 1.8 AA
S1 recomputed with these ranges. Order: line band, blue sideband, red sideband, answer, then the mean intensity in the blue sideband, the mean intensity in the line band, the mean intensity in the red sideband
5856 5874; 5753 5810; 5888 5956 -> -1.6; 30.4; 31.6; 28.1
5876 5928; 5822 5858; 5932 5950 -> 3.8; 31.1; 27.7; 29.1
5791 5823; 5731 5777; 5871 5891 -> -1.3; 30.3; 30.6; 28.3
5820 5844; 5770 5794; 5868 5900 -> -2.8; 28.8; 31.4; 27.5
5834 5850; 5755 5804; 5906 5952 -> -0.7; 30.2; 31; 28.9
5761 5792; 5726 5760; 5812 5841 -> 2.0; 30.6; 28.8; 31.2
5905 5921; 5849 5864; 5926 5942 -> 0.0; 31.8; 28.8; 27.8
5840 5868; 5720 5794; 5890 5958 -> -2.3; 29.8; 31.2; 28.2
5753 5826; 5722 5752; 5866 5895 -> -3.0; 29.4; 30.2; 28.4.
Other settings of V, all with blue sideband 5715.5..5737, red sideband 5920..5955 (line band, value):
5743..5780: -1.6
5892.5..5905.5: 1.7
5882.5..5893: 0.8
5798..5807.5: -0.6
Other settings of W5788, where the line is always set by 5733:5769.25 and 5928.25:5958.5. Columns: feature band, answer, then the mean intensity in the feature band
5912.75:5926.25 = -0.3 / 29.9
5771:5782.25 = 0.4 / 29.4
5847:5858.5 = -0.2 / 30.2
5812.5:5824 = 0.2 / 29.6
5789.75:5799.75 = -0.1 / 30.5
